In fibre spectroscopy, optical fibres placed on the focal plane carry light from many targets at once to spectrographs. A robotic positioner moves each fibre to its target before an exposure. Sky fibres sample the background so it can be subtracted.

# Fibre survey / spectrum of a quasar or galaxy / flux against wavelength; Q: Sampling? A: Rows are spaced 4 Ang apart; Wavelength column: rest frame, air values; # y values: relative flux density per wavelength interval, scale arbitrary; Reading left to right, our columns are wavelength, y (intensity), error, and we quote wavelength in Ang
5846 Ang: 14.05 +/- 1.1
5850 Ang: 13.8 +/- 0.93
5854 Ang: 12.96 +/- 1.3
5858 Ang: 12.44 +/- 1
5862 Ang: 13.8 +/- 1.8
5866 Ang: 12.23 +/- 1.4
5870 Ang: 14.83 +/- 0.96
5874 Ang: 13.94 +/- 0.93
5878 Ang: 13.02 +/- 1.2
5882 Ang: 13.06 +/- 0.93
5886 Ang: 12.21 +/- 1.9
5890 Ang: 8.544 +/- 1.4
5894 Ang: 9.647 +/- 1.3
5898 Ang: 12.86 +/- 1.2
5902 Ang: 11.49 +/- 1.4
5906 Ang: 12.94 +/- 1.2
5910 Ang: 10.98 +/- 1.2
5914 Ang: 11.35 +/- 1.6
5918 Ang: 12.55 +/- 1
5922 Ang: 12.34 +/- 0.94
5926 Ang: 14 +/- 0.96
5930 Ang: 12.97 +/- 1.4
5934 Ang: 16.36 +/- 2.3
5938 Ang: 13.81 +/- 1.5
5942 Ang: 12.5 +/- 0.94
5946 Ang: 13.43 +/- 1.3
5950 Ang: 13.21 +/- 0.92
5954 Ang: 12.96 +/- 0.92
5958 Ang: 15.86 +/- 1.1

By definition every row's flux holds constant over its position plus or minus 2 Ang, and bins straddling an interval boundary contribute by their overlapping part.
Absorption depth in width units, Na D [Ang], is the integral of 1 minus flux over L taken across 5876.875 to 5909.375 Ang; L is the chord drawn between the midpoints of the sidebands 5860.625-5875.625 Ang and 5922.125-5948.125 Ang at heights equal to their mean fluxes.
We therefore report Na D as 4.9 Ang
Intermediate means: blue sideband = 13.7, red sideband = 13.7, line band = 11.7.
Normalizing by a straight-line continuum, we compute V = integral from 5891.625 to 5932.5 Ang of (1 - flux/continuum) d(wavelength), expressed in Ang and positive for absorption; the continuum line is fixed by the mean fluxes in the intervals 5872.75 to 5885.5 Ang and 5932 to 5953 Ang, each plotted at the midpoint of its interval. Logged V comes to 4.2 Ang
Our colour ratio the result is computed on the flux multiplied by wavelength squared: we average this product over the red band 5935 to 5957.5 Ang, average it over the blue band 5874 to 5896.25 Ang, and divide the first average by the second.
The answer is 1.19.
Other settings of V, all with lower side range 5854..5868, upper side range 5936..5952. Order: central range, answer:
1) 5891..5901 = 1.5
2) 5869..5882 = -0.8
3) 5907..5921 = 1.4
